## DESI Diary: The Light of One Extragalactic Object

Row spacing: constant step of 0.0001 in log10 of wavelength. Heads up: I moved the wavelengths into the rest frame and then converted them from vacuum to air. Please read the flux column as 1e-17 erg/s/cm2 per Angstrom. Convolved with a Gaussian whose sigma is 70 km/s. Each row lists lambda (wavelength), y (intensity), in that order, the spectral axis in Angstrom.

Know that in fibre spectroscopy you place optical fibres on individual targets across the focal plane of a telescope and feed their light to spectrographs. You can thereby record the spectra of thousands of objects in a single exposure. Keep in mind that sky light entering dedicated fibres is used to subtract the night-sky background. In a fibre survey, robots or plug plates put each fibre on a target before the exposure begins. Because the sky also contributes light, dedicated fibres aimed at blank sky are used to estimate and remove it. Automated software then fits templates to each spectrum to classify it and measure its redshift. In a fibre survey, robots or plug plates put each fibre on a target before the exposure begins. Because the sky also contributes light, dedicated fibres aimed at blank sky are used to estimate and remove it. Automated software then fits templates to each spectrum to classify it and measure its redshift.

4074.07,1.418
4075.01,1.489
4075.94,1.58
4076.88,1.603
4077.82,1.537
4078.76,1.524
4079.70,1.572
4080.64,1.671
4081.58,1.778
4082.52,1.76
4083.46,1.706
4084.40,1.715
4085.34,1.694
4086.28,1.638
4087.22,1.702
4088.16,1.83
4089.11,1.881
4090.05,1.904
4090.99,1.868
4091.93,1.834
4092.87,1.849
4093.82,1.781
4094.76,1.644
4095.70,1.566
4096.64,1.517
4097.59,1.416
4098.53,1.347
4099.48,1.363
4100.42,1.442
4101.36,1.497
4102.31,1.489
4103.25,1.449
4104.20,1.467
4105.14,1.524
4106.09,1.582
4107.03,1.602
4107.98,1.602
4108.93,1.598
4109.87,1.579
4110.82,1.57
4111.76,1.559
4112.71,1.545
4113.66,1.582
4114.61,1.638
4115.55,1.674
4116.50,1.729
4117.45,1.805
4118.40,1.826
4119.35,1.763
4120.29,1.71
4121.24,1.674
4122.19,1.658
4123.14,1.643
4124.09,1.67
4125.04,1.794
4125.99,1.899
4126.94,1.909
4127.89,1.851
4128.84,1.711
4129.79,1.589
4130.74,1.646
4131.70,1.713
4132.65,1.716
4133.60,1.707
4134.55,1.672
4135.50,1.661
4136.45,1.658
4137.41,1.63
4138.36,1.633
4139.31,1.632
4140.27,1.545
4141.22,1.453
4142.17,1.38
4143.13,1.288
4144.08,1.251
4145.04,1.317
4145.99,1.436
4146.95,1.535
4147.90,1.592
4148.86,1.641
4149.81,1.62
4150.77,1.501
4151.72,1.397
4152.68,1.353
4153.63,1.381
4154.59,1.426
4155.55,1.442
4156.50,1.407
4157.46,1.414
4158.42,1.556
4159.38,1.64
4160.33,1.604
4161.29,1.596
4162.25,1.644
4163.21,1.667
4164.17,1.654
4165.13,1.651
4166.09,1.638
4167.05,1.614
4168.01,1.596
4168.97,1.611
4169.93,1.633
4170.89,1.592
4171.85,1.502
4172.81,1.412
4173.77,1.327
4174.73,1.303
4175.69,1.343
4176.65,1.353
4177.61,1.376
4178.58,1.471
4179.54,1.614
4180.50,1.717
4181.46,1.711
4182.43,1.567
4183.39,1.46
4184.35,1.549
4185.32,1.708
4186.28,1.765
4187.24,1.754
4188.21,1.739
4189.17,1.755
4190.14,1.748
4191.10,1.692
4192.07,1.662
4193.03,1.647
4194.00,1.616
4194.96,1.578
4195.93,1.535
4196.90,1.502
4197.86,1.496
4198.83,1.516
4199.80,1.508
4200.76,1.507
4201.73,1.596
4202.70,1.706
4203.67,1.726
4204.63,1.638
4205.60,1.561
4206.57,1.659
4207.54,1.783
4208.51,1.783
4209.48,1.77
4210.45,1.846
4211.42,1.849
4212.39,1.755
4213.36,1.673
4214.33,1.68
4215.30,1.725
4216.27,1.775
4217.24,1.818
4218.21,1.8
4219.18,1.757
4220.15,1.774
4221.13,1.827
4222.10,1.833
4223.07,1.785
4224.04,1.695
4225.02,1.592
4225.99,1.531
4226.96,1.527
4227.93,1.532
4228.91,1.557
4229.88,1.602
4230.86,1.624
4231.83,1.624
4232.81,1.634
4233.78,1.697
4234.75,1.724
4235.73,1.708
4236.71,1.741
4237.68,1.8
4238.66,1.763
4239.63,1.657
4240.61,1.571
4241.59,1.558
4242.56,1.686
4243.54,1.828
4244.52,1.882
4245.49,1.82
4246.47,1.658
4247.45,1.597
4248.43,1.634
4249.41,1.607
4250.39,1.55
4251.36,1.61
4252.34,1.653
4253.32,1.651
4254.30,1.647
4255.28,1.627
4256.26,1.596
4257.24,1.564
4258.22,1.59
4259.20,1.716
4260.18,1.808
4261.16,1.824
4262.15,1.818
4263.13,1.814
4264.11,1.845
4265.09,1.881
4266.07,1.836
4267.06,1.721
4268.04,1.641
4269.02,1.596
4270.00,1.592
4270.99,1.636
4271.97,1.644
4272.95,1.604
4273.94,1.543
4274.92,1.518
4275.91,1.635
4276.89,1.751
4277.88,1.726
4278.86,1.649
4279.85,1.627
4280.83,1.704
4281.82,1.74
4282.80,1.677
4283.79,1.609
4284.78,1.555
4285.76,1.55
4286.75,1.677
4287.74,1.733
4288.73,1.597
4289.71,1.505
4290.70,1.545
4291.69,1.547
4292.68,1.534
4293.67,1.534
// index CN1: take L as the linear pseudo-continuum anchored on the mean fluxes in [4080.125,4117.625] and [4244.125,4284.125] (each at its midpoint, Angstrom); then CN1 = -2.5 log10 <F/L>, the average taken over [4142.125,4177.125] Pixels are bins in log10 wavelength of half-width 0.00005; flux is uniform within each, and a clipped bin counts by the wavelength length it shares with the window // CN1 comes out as 0.11 mag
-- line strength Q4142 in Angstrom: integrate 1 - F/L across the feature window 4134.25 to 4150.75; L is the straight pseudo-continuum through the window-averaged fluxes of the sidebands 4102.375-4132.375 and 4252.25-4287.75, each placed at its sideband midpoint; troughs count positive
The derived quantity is 1.4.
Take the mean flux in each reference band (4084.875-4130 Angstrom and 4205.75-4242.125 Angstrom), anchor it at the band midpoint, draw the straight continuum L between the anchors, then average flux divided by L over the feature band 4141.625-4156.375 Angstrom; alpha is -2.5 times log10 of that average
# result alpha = 0.16 mag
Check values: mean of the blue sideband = 1.66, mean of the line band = 1.44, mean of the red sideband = 1.7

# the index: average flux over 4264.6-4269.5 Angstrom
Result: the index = 1.74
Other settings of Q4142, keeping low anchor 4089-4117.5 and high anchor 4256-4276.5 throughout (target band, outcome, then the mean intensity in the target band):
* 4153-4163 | 0.7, 1.51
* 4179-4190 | -0.2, 1.67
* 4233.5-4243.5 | -0.1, 1.7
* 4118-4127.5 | -0.8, 1.76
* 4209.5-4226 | -0.9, 1.75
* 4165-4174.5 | 0.5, 1.55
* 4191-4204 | 0.5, 1.59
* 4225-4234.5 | 0.4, 1.6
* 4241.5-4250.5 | -0.1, 1.69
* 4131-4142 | -0.1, 1.63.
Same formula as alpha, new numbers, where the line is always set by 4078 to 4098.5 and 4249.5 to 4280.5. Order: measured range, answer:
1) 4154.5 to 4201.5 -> 0.078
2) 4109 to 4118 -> 0.040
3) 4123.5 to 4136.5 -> -0.024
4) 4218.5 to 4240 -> -0.002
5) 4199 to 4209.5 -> 0.022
